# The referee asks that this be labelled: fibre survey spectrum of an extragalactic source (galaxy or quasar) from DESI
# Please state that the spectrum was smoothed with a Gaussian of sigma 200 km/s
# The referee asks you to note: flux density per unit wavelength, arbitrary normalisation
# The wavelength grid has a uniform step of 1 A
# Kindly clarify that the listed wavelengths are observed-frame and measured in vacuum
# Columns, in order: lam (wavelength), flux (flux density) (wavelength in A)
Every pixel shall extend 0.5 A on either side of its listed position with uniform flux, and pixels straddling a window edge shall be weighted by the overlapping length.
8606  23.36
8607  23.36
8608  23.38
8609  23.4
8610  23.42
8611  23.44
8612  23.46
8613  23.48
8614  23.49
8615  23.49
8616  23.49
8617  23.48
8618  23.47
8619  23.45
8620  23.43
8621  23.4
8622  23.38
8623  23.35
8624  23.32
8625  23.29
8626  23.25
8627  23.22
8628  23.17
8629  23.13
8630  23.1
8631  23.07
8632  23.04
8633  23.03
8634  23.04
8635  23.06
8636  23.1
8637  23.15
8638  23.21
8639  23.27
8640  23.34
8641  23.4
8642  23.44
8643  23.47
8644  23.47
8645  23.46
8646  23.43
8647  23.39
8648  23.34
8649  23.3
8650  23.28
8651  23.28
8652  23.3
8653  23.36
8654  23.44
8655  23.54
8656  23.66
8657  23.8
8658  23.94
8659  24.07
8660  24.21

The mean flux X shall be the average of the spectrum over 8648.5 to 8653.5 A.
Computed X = 23.3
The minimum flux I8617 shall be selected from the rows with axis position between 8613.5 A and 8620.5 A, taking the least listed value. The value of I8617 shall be 23.43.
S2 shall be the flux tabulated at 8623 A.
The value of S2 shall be 23.35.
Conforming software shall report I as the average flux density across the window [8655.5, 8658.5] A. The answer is 23.8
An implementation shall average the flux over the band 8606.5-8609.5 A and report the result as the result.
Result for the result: 23.4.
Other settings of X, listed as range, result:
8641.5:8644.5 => 23.5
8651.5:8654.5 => 23.4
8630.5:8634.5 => 23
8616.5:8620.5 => 23.5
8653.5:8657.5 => 23.6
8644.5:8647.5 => 23.4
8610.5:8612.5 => 23.5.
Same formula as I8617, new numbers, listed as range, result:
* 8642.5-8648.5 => 23.34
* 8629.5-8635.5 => 23.03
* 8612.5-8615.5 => 23.48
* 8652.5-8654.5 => 23.36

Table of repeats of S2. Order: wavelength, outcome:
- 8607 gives 23.36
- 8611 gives 23.44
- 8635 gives 23.06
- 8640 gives 23.34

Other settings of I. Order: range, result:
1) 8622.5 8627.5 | 23.3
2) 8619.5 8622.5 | 23.4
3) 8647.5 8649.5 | 23.3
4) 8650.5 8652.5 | 23.3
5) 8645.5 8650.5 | 23.3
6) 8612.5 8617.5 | 23.5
